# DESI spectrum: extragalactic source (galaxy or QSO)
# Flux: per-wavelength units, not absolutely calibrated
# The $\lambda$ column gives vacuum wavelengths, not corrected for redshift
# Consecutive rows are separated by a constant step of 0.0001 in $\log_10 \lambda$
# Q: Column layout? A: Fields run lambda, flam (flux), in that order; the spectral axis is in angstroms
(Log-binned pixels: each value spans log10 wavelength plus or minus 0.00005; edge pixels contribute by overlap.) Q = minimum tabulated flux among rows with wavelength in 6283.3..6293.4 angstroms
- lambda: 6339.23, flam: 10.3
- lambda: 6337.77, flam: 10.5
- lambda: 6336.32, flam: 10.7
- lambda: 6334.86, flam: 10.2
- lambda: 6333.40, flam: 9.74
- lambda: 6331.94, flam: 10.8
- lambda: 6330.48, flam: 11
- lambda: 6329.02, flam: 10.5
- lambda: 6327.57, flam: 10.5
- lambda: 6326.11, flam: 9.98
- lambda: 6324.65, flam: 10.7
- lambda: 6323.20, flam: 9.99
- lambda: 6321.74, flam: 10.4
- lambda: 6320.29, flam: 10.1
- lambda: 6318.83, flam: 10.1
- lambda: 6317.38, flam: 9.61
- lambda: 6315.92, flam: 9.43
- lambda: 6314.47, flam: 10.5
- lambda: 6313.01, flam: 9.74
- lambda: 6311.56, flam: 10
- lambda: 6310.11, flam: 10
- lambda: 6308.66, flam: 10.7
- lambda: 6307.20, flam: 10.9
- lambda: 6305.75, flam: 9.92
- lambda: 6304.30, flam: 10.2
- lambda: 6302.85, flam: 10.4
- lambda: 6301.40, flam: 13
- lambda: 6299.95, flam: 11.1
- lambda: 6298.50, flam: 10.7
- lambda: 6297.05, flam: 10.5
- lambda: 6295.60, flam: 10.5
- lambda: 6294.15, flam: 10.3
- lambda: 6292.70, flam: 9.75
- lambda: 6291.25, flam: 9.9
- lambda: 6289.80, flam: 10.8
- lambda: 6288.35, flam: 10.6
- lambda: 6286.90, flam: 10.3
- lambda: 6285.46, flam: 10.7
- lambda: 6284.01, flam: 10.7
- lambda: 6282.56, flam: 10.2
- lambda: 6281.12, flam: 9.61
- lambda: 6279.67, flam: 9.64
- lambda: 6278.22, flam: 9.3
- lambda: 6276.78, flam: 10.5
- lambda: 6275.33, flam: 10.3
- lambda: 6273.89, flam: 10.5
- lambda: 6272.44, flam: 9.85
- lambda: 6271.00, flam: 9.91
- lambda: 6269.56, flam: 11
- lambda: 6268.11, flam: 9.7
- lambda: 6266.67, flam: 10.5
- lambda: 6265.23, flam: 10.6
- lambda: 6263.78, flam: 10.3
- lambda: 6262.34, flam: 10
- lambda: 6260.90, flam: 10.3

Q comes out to 9.75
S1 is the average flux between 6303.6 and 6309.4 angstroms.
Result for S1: 10.4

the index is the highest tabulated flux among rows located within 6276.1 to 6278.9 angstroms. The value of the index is 10.5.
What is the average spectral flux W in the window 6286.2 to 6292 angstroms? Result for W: 10.4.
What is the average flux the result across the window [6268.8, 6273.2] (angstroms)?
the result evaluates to 10.2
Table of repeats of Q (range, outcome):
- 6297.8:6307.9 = 9.92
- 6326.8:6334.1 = 9.74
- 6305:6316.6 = 9.43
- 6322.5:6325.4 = 9.99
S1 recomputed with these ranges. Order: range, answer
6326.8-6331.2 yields 10.7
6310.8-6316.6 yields 9.93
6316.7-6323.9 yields 10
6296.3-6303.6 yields 11.1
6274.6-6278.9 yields 10.1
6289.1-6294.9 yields 10.2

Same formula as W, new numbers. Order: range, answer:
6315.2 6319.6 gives 9.7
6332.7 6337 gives 10.2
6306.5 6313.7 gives 10.3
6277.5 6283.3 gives 9.69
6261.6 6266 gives 10.3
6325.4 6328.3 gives 10.3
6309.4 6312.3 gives 10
